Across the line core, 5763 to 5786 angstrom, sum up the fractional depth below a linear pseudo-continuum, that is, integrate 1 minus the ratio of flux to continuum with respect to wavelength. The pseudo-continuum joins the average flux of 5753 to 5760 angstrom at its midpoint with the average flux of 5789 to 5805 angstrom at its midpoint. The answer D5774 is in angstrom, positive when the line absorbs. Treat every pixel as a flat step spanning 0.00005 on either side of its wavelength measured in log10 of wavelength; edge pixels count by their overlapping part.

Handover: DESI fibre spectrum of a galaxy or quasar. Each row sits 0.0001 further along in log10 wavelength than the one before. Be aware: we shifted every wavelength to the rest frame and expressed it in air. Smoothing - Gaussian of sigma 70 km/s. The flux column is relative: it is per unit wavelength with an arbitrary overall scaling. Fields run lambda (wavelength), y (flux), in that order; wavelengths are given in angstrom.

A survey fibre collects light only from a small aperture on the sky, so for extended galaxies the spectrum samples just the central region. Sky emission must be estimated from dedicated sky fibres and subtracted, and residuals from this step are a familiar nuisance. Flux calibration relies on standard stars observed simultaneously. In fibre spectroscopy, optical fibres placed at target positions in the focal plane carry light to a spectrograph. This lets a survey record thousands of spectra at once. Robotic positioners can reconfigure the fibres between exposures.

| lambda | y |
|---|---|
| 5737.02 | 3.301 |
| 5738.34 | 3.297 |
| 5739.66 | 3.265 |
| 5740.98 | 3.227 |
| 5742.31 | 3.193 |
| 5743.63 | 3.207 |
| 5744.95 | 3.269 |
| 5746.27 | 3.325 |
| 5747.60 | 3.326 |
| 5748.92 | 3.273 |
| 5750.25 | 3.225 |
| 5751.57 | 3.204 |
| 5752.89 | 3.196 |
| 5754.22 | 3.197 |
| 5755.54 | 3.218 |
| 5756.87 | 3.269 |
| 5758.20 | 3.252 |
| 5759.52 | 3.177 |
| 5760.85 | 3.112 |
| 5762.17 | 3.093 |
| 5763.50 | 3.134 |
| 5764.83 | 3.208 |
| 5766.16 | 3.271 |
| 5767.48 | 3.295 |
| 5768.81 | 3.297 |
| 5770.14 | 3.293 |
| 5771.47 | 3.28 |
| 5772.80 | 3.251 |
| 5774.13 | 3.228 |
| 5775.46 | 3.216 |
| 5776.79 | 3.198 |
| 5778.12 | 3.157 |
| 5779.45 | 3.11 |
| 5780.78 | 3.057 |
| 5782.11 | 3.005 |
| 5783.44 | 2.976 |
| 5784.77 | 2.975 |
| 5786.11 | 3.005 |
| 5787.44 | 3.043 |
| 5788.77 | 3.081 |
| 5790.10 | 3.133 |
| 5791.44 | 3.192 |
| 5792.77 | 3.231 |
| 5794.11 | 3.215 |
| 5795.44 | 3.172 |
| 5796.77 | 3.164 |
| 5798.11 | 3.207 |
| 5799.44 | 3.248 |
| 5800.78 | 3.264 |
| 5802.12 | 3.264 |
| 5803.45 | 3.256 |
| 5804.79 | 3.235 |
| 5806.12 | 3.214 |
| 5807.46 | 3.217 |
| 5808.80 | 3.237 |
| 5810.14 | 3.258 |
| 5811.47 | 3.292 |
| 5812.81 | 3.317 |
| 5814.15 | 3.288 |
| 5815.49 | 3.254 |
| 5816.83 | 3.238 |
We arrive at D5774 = 0.3 angstrom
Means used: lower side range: 3.22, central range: 3.17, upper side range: 3.21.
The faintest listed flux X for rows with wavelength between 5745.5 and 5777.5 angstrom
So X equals 3.093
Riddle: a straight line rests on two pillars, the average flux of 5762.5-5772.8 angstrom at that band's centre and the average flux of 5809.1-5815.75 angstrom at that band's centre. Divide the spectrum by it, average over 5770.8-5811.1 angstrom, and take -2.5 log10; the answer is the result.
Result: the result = 0.03 mag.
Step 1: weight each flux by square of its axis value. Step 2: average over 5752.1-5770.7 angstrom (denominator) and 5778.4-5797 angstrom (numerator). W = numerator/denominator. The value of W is 0.97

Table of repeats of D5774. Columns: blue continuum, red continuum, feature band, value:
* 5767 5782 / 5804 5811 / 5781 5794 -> 0.6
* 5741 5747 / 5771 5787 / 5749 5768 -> -0.1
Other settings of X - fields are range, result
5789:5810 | 3.133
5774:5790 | 2.975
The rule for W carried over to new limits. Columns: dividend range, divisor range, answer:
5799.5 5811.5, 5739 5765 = 1.03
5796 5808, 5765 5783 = 1.02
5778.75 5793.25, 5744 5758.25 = 0.96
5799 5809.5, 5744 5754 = 1.01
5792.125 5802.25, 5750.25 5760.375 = 1.01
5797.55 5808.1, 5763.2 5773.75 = 1.01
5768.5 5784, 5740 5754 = 0.99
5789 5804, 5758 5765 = 1.03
